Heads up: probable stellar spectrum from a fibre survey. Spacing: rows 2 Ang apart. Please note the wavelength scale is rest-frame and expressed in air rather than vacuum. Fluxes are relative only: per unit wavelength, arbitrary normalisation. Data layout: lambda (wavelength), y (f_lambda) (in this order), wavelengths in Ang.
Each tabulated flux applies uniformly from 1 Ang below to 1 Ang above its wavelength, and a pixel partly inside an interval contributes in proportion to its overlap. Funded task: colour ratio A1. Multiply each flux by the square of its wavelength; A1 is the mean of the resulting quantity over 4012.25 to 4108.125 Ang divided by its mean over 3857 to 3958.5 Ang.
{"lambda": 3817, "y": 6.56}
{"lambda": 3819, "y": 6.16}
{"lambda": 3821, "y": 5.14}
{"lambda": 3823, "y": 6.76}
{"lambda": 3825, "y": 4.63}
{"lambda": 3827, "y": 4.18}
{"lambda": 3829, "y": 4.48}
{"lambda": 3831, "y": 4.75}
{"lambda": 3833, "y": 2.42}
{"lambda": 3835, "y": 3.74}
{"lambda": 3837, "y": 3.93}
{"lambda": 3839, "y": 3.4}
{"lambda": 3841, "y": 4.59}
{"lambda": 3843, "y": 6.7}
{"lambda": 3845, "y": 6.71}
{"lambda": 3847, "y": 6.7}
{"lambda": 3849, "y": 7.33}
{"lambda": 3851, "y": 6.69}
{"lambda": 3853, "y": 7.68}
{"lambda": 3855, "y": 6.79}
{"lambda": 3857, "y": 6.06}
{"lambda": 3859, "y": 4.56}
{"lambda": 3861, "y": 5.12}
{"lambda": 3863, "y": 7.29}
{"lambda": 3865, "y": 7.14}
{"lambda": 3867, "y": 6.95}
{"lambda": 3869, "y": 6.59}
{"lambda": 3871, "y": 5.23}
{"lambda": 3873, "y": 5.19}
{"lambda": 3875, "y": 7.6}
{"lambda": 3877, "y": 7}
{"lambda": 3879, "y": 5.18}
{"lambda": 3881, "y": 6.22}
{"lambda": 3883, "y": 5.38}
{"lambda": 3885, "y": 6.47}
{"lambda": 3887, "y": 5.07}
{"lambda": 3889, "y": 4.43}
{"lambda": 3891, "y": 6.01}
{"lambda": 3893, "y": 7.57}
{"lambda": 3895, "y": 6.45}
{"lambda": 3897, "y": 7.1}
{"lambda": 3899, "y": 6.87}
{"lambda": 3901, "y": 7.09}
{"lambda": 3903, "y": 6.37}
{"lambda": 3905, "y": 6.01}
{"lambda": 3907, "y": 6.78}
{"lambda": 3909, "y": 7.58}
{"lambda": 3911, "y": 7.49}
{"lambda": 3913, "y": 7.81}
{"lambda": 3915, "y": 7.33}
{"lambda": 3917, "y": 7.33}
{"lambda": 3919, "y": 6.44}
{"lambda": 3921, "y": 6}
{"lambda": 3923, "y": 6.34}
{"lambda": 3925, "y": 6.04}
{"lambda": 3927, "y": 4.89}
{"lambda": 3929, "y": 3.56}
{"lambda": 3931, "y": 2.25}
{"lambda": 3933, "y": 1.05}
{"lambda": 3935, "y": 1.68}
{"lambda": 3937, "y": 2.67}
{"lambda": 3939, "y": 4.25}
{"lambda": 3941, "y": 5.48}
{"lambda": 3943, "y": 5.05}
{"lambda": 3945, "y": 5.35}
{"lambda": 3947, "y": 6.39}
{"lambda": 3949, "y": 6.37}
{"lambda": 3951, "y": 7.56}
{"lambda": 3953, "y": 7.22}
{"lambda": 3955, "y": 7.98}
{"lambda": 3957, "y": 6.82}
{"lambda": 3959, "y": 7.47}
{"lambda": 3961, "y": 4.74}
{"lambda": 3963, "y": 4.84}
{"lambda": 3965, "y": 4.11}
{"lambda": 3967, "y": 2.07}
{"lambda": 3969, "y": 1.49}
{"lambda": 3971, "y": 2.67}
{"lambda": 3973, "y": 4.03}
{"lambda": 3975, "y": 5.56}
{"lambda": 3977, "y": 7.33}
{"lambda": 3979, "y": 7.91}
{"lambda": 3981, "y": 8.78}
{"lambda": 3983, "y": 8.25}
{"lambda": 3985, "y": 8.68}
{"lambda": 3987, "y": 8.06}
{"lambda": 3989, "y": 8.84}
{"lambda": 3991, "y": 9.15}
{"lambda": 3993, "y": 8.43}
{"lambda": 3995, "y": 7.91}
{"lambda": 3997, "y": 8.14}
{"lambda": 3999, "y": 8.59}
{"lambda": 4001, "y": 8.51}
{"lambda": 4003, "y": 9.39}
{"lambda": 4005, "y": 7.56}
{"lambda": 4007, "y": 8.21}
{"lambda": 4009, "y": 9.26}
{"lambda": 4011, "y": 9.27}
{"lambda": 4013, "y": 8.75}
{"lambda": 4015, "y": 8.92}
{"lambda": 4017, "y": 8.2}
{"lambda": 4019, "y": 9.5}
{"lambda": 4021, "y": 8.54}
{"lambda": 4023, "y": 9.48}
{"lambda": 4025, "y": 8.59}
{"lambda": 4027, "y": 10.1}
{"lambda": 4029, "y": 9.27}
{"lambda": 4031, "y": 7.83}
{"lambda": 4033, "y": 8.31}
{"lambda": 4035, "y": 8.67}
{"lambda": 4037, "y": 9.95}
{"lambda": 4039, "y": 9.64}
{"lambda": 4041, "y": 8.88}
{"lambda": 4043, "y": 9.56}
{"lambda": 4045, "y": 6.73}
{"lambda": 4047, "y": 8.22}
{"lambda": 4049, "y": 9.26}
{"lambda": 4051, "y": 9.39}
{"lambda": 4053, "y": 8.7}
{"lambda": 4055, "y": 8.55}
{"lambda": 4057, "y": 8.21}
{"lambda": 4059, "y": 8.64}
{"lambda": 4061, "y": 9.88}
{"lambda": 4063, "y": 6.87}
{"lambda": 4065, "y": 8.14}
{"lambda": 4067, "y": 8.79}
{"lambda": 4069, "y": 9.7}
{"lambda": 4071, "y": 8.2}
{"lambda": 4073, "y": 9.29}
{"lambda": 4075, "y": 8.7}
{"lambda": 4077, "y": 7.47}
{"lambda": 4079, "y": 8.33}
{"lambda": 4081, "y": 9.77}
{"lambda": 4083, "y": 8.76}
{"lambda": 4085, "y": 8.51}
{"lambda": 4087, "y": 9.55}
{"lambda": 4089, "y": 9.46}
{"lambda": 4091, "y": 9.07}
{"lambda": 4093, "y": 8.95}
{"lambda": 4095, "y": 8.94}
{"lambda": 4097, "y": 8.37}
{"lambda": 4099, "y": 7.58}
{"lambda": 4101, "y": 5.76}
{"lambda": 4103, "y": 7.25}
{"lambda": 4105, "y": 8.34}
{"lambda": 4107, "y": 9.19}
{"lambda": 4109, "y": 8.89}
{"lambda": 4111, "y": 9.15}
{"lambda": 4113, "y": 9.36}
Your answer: 1.6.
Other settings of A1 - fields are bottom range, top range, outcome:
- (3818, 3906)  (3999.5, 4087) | 1.64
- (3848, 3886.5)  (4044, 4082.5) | 1.50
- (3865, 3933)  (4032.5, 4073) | 1.54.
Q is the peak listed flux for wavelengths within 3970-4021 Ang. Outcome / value 9.5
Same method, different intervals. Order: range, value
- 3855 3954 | 7.81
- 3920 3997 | 9.15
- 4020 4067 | 10.1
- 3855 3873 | 7.29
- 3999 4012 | 9.39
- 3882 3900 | 7.57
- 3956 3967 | 7.47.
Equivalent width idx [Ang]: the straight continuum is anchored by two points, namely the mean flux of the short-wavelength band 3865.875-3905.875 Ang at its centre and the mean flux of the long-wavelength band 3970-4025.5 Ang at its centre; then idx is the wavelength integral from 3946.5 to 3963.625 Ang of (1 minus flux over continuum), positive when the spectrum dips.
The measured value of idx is 1.7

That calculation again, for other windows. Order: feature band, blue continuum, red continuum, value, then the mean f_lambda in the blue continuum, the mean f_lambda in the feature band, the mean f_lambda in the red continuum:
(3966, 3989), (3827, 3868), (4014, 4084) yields 5.0 Ang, 5.62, 6.02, 8.77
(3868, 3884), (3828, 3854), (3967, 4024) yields -0.5 Ang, 5.32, 6.05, 7.73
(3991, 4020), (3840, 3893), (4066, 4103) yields -3.4 Ang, 6.21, 8.64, 8.59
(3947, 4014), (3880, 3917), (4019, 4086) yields 6.0 Ang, 6.58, 7.08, 8.77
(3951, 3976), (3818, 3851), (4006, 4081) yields 7.9 Ang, 5.15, 5.02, 8.77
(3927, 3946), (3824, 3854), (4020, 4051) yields 9.4 Ang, 5.2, 3.56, 8.89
